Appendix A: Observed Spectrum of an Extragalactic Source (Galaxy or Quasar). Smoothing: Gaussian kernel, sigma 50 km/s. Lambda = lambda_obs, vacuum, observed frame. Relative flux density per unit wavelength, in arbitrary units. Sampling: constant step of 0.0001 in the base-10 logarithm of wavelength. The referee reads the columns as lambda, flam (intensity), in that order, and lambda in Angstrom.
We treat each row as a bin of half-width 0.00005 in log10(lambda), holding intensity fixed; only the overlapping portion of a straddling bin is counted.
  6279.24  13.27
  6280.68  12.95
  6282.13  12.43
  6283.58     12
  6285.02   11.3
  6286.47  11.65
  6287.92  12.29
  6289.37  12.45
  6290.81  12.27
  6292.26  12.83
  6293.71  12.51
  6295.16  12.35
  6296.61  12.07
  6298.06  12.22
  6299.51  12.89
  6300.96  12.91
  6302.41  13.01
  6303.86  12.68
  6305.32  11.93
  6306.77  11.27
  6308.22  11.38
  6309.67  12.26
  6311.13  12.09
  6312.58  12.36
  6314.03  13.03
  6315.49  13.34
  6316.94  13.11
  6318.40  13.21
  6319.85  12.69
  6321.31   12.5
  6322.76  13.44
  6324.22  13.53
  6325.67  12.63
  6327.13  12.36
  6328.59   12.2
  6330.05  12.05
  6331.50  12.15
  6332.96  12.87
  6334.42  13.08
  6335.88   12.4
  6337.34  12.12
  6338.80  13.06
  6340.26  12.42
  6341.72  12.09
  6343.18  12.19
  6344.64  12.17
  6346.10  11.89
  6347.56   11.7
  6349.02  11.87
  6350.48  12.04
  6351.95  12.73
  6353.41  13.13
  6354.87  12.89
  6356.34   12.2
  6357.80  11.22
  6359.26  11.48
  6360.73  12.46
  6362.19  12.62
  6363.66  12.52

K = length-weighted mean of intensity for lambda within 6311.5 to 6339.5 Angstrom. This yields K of 12.7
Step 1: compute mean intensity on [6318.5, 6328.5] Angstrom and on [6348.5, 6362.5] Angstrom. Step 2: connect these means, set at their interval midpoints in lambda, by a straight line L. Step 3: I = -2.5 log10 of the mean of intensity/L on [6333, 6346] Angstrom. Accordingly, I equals 0.01 mag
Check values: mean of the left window 12.8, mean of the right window 12.3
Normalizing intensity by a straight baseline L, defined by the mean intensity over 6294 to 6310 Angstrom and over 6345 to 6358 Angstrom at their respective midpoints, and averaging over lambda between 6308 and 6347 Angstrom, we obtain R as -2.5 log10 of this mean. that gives -0.03 mag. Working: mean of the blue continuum 12.3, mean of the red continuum 12.2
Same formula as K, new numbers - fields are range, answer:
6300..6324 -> 12.6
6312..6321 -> 12.9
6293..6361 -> 12.4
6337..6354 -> 12.3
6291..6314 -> 12.3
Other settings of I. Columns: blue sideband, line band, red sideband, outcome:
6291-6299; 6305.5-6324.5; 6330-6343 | -0.01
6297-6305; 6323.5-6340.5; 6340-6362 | -0.02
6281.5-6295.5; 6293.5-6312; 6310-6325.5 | 0.02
